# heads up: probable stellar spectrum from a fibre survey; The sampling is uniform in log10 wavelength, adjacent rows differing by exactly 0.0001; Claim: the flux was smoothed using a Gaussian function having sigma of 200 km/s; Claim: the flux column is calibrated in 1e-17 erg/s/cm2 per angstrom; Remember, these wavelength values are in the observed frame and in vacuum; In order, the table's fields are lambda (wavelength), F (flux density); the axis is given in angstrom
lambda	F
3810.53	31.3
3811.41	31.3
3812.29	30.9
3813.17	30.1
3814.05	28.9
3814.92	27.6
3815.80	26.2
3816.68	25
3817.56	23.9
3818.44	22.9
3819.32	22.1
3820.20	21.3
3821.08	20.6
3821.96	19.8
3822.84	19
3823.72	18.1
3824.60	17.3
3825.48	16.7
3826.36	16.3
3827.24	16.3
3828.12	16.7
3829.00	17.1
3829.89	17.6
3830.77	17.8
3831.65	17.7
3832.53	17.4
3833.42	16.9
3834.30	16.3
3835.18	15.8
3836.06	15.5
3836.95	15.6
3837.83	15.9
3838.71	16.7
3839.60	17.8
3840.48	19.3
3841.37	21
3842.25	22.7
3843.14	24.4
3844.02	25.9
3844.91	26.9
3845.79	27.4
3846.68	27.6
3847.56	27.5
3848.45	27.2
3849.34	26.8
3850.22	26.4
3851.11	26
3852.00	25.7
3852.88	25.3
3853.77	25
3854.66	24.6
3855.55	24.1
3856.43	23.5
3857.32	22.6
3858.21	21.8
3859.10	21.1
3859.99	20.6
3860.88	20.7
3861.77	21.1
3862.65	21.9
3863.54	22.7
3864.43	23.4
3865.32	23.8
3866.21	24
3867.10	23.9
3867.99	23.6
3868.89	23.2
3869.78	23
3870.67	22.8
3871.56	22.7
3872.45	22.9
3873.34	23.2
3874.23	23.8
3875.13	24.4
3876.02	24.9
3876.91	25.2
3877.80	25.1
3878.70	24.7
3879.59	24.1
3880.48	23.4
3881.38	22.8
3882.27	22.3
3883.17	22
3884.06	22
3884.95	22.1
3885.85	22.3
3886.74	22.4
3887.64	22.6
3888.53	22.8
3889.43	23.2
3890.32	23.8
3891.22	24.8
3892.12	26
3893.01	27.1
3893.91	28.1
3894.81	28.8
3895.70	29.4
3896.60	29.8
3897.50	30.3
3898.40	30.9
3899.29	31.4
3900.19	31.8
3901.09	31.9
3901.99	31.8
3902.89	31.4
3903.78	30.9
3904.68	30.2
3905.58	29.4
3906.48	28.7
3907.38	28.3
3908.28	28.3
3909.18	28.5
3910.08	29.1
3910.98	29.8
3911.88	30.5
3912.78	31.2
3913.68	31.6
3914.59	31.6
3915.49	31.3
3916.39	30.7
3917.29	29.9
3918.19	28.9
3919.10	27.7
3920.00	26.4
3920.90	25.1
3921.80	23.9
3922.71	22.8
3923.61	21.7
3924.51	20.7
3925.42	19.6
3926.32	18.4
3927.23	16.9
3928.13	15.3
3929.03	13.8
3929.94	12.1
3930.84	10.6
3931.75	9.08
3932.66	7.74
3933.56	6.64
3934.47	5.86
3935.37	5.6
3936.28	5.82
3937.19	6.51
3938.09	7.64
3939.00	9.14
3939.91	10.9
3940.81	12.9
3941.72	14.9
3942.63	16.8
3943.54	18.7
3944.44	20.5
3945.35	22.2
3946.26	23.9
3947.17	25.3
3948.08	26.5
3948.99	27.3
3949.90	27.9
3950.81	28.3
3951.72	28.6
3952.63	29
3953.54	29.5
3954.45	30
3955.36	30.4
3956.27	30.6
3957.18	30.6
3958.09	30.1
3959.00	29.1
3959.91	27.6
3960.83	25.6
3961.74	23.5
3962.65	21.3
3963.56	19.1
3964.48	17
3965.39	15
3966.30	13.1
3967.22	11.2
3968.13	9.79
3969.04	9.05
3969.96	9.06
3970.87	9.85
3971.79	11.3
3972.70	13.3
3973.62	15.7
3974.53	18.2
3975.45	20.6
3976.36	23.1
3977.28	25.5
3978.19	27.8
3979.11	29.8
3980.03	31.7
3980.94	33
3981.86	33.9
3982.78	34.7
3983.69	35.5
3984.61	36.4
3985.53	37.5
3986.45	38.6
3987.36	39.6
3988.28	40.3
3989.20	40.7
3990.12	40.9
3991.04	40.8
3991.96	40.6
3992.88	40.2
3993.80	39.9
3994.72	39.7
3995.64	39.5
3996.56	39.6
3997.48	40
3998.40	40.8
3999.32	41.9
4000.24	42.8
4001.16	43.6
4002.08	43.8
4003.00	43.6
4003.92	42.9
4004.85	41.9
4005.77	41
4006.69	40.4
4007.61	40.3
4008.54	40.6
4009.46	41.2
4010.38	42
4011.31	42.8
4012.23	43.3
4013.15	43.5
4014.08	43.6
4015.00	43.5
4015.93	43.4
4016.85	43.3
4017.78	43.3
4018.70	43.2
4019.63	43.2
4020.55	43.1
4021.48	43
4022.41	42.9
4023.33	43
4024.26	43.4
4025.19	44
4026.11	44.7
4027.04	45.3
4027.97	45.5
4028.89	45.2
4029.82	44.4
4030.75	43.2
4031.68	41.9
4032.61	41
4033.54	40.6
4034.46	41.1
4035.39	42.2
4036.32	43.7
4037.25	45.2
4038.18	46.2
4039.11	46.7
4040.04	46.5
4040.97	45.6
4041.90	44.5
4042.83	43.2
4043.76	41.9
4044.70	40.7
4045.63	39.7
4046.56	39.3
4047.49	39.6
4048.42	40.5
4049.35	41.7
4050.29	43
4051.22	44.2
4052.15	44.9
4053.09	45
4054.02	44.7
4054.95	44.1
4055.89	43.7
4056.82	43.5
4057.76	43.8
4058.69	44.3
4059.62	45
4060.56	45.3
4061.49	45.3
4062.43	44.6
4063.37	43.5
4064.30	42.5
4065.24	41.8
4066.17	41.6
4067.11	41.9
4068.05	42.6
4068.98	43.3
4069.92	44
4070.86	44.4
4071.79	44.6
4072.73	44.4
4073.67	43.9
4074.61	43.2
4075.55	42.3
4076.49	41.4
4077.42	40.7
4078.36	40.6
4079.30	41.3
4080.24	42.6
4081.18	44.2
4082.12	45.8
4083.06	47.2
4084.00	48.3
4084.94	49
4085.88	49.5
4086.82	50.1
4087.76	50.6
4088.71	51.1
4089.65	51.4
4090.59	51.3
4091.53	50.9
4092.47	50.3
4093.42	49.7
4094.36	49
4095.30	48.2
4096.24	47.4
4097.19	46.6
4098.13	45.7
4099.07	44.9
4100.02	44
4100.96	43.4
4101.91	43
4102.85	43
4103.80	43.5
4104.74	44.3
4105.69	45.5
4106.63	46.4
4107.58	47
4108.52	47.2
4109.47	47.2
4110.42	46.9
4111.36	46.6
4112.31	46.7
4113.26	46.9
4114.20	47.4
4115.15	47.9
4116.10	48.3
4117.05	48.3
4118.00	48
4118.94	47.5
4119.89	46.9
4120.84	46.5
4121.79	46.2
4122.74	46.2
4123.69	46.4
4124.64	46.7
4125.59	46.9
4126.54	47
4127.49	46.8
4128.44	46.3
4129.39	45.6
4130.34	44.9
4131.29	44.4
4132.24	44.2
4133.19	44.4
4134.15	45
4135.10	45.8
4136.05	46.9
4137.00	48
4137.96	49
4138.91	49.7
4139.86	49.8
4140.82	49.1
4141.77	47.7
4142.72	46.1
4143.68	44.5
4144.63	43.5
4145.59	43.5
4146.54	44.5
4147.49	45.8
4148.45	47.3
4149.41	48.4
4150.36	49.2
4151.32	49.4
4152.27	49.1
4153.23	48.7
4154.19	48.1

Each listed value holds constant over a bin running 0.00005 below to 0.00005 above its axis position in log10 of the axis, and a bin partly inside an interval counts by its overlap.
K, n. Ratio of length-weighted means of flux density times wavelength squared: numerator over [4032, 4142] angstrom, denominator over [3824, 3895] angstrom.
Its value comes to 2.28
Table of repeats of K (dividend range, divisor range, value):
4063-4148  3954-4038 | 1.38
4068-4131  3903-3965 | 2.24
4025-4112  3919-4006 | 1.86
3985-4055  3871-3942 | 1.96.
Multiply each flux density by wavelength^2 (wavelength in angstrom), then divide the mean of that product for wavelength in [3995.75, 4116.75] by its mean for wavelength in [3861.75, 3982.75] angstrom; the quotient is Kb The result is 2.1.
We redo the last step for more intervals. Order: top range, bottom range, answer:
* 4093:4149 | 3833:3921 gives 2.08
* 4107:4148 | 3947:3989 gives 1.99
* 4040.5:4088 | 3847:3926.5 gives 1.86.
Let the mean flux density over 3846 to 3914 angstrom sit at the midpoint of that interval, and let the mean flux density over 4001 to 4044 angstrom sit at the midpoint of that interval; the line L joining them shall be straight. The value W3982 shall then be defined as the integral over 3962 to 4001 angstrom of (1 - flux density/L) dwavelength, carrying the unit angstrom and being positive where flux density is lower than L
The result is 9.9 angstrom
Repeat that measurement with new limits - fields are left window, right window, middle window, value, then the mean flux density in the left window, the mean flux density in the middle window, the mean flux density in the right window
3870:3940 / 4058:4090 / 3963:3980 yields 7.9 angstrom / 23.2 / 17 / 44.7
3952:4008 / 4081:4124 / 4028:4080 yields -3.4 angstrom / 30.5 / 43.2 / 47.2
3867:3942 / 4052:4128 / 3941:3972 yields 7.8 angstrom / 23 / 21.8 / 45.7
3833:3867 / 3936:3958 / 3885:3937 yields -4.7 angstrom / 22.4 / 24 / 21.7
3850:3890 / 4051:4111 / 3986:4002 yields -1.9 angstrom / 23.3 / 40.7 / 45.4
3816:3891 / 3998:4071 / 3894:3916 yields -1.8 angstrom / 22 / 30.3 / 43.1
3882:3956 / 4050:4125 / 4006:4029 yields -4.2 angstrom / 23.3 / 43.1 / 45.7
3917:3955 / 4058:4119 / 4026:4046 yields -3.9 angstrom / 18.8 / 43.6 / 45.8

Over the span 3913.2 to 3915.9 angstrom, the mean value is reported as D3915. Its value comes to 31.4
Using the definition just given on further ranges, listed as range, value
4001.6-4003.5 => 43.8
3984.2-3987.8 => 38.1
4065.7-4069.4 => 42.4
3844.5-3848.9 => 27.3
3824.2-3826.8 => 16.8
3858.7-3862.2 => 20.9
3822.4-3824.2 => 18.5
